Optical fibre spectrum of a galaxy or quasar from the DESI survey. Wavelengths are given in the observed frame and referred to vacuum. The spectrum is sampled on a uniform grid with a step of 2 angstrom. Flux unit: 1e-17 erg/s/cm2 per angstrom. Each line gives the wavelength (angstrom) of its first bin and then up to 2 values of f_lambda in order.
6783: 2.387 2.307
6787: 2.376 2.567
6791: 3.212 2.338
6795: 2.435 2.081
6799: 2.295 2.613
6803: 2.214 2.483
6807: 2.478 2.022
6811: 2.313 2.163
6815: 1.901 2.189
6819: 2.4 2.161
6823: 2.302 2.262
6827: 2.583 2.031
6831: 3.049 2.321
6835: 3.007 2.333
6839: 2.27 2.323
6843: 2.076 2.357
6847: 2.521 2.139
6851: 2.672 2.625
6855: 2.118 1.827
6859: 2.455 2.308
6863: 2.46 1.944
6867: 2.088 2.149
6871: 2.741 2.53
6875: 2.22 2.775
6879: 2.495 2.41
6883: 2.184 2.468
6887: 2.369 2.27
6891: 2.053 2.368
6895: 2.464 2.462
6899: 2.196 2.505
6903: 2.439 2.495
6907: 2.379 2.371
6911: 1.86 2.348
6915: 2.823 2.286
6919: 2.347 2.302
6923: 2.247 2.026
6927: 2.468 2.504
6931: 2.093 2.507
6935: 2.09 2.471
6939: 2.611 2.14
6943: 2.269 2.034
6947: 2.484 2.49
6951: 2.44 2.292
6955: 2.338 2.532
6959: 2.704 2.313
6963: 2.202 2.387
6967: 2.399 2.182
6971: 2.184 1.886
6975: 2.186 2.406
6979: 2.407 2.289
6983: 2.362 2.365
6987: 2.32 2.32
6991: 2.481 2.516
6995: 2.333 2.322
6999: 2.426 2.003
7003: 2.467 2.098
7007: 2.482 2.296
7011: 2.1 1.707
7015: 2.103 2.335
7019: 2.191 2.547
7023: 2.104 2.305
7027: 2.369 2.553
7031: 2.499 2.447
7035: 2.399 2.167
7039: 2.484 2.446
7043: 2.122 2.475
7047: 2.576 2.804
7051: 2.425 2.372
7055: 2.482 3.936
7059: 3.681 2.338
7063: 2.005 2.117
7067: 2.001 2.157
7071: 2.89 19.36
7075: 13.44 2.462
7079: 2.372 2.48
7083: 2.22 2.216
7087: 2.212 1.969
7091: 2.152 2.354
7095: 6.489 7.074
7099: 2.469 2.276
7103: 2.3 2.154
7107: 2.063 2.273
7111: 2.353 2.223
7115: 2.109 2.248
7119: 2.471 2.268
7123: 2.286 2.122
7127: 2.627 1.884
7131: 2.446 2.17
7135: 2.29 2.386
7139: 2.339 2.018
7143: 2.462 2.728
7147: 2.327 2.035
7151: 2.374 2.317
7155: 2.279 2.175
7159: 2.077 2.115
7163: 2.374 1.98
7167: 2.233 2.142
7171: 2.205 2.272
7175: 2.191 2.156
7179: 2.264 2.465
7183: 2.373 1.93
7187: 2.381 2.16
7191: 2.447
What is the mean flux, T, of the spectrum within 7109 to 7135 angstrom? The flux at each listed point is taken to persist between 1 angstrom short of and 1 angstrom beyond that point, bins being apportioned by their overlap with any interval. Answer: 2.27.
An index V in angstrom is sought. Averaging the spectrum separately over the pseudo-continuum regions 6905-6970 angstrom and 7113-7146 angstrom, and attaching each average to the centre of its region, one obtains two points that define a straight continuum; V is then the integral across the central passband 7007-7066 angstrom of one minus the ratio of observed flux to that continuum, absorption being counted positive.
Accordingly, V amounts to -2.7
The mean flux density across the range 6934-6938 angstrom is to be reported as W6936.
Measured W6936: 2.28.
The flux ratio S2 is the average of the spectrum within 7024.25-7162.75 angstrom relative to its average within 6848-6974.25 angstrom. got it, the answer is 1.2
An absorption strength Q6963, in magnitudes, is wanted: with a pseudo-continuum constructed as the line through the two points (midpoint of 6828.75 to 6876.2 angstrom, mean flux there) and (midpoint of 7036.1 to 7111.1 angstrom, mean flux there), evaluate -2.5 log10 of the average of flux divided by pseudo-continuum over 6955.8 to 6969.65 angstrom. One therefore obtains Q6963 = 0.20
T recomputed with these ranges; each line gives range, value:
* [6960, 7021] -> 2.27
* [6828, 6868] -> 2.35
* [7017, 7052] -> 2.4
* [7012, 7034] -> 2.29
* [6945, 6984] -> 2.33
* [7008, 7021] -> 2.15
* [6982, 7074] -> 2.77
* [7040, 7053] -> 2.47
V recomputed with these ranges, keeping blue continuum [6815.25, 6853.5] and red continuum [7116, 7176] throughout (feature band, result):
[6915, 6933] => 0.2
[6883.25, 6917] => 0.0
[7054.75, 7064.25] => -2.5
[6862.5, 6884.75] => 0.1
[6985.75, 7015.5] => 0.7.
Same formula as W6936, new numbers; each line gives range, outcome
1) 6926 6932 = 2.35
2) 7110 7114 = 2.29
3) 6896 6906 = 2.42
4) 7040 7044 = 2.28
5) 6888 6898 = 2.32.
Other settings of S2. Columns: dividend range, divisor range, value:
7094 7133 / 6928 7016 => 1.18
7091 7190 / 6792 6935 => 1.04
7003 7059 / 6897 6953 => 1.03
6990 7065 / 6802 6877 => 1.03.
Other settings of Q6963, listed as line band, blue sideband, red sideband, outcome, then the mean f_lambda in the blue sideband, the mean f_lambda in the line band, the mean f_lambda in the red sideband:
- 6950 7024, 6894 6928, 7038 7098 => 0.281 mag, 2.35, 2.3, 3.67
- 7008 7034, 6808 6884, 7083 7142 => 0.094 mag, 2.33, 2.27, 2.55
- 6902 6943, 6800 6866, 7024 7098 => 0.180 mag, 2.33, 2.34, 3.43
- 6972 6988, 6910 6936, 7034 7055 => 0.039 mag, 2.3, 2.28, 2.43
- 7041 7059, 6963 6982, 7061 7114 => 0.192 mag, 2.26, 2.7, 3.67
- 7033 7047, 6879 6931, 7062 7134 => 0.259 mag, 2.34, 2.37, 3.3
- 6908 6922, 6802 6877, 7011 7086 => 0.131 mag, 2.33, 2.33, 3.16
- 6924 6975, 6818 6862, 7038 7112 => 0.224 mag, 2.37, 2.32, 3.41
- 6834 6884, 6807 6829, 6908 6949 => -0.046 mag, 2.23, 2.36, 2.32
